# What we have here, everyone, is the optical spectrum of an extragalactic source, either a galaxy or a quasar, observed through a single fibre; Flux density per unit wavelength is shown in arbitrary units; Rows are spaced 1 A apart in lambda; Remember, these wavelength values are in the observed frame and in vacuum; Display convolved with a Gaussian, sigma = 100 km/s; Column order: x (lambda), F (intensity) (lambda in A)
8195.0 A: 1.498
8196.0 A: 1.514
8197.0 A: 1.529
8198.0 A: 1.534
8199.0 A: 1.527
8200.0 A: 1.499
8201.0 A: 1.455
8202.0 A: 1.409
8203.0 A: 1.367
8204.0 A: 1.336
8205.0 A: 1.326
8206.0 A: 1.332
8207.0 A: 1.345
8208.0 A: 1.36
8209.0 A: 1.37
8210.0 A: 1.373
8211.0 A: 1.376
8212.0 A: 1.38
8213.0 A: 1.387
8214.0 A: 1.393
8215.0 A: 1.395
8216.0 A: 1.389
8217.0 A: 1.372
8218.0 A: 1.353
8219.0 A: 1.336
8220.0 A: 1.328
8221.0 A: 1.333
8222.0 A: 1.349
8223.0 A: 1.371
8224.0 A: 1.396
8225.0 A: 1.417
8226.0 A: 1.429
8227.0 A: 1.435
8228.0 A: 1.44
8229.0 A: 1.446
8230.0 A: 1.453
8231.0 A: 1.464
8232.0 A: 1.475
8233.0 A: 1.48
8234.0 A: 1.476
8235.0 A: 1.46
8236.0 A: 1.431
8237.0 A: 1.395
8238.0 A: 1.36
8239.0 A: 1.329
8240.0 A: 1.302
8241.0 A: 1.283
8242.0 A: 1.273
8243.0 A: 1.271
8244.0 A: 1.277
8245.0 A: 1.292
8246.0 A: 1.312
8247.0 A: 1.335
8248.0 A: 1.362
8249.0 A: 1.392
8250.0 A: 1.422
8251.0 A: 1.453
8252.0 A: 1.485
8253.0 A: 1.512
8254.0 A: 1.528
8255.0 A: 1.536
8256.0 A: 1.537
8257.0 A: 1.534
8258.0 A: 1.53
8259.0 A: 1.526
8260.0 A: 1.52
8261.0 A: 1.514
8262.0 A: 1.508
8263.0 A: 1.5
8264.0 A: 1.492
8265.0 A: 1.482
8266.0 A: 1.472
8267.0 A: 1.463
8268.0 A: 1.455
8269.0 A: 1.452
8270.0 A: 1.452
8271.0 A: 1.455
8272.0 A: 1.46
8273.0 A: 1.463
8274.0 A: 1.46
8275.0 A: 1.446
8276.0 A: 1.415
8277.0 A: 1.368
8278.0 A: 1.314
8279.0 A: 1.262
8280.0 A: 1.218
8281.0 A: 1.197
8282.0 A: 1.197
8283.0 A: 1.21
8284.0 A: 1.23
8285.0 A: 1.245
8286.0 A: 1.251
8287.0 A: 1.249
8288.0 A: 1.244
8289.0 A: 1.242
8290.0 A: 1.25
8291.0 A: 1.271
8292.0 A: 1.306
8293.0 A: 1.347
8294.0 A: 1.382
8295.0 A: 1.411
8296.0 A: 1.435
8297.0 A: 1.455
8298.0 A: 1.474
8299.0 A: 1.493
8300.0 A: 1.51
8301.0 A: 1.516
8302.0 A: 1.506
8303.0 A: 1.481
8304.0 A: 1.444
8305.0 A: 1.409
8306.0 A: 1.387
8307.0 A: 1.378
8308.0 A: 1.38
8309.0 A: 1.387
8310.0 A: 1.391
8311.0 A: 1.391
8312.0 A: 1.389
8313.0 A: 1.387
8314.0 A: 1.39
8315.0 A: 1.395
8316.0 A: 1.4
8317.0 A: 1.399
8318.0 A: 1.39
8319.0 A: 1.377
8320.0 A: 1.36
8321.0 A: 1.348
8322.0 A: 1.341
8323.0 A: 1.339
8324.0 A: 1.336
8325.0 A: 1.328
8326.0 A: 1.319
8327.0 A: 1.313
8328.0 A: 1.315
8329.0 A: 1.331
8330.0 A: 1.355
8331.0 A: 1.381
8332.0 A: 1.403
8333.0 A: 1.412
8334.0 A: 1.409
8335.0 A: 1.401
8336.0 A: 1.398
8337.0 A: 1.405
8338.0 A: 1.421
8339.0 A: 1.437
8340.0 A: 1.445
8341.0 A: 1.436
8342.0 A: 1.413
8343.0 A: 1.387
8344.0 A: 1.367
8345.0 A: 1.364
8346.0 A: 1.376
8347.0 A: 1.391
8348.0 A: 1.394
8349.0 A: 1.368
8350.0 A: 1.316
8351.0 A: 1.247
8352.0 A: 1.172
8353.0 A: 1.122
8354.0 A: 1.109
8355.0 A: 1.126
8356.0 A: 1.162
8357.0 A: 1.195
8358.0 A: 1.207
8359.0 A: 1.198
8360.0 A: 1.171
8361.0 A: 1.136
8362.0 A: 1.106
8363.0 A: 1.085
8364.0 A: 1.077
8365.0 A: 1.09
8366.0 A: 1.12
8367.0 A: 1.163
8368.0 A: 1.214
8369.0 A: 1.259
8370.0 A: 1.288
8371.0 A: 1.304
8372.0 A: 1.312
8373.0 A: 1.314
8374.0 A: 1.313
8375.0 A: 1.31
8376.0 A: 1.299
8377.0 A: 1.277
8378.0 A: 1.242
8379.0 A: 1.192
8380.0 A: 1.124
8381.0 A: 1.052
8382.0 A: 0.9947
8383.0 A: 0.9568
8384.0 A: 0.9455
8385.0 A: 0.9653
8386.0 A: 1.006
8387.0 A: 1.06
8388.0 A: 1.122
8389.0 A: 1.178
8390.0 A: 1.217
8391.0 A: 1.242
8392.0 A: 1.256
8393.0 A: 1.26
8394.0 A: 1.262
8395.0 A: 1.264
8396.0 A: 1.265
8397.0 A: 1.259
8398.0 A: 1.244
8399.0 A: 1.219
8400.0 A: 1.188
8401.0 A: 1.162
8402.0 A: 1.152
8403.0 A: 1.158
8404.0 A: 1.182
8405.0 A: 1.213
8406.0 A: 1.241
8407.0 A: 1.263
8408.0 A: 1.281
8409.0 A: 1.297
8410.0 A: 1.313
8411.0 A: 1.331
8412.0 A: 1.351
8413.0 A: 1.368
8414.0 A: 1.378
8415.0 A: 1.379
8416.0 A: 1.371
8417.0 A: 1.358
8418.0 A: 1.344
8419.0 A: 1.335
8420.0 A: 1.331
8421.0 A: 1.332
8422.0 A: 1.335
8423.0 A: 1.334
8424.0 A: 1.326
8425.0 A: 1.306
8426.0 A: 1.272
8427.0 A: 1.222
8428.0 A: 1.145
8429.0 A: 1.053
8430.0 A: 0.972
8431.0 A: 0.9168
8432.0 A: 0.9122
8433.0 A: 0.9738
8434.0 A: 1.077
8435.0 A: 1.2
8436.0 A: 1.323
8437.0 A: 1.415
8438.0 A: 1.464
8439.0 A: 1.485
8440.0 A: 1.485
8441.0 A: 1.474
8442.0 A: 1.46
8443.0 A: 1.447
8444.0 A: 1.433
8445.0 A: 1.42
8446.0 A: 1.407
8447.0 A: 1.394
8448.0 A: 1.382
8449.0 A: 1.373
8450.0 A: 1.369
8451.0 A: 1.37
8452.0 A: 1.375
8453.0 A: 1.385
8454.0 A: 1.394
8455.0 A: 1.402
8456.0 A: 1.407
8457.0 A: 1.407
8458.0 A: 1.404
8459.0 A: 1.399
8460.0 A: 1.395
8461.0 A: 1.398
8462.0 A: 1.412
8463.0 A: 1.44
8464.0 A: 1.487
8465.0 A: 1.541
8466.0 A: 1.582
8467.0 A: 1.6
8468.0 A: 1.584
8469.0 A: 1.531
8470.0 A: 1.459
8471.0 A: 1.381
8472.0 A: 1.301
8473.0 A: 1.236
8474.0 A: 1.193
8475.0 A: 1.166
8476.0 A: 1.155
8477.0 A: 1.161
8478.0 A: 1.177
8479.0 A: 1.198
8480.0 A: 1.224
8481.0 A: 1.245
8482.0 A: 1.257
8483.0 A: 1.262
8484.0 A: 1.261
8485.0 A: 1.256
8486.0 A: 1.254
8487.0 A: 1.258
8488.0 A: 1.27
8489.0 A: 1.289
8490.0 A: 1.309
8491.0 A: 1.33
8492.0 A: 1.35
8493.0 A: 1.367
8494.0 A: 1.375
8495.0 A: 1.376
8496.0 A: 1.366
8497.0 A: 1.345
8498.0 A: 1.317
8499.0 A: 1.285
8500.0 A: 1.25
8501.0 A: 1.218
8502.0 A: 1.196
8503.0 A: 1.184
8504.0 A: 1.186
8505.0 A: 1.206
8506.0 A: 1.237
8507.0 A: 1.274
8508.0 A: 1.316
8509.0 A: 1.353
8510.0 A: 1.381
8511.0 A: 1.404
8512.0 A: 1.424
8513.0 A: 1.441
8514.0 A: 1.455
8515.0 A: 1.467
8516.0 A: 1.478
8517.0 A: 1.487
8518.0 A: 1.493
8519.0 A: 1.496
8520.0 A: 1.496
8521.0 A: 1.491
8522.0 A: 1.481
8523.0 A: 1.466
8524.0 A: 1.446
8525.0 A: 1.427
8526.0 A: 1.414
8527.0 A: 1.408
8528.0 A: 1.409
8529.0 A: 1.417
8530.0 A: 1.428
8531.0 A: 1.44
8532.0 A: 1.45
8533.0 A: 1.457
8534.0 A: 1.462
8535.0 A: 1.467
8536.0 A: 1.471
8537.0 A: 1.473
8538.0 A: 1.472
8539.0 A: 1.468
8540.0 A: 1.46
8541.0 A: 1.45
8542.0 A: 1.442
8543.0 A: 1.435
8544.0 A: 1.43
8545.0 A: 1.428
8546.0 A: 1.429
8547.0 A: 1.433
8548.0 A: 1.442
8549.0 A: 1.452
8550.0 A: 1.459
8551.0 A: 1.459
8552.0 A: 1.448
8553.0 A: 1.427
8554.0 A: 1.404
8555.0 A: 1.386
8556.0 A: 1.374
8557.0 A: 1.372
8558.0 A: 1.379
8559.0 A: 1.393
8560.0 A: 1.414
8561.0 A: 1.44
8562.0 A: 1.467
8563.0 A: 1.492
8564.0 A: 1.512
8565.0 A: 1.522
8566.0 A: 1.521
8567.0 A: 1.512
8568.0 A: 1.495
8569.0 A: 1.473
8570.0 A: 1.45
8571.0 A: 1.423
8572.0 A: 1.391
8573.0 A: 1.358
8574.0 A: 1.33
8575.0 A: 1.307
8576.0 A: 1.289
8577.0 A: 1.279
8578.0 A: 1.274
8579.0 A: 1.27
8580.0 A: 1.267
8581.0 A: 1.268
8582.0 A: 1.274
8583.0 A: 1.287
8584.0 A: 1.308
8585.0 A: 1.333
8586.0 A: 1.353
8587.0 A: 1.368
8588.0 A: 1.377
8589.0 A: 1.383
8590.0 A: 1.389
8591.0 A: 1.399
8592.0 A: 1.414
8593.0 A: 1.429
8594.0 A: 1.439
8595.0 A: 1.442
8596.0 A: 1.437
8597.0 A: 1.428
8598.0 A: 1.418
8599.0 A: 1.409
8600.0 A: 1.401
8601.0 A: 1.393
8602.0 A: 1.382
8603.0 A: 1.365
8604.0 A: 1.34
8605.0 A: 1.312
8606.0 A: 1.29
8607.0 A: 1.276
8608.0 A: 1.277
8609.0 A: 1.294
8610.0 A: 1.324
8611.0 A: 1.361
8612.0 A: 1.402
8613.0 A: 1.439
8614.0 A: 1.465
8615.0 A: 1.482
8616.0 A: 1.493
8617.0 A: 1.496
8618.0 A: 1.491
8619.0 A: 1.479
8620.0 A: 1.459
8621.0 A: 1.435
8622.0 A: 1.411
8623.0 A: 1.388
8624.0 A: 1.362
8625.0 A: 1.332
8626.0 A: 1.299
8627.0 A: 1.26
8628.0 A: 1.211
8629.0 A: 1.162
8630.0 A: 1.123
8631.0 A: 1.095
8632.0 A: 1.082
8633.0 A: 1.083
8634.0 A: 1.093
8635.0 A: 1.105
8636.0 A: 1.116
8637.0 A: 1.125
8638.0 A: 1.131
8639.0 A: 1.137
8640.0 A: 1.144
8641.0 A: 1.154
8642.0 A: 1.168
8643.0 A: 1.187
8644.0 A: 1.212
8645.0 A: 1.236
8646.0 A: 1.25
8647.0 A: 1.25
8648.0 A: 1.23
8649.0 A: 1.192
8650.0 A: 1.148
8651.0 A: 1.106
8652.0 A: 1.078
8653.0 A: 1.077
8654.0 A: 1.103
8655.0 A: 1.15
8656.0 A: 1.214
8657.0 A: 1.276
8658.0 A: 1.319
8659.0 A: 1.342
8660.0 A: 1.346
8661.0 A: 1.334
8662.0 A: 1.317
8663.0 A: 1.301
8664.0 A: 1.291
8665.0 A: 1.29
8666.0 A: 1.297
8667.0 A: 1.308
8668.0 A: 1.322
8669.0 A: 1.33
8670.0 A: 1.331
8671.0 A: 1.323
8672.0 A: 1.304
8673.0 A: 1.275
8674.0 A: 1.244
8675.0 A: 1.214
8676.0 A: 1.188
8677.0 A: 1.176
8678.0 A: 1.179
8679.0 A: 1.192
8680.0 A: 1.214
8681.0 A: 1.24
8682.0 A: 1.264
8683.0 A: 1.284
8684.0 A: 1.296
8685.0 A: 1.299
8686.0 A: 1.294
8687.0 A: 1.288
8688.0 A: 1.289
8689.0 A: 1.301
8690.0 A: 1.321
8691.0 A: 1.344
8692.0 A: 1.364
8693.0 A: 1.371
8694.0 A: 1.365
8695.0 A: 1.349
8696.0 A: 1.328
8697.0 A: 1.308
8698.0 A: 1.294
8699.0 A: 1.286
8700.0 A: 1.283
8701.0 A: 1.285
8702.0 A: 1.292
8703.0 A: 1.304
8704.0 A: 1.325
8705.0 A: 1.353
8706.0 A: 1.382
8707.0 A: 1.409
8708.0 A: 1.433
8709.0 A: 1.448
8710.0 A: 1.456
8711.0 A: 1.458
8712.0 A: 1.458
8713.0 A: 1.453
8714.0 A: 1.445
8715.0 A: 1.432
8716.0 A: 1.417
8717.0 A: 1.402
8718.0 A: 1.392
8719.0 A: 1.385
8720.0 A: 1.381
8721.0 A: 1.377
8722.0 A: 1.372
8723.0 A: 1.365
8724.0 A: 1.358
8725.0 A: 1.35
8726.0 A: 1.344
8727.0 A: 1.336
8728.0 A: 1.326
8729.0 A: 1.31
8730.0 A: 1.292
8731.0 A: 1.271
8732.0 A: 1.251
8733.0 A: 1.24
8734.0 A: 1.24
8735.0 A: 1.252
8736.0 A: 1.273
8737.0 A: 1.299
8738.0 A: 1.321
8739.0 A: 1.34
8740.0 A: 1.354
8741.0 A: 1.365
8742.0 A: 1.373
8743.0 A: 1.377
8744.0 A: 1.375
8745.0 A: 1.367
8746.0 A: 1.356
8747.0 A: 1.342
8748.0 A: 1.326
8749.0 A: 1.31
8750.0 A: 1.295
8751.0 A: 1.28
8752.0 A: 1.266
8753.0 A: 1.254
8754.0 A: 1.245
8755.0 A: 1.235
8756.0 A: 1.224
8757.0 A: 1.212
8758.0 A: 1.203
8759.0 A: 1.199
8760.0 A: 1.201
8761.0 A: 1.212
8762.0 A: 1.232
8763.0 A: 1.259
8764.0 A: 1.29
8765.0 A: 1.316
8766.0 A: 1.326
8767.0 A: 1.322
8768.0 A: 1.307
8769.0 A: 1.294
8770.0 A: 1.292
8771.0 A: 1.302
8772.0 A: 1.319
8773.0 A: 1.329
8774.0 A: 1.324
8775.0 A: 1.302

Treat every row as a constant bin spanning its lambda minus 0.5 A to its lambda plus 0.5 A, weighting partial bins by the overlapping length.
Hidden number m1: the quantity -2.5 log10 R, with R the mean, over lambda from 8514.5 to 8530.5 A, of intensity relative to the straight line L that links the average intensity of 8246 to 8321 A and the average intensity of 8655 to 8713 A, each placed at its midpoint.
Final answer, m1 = -0.08 mag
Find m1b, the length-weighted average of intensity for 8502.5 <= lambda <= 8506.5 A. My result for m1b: 1.2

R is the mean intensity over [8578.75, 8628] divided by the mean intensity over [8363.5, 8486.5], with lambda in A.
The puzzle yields 1.08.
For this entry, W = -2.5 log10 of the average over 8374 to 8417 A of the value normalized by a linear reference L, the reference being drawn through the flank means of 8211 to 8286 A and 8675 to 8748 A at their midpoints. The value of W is 0.138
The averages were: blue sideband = 1.4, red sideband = 1.33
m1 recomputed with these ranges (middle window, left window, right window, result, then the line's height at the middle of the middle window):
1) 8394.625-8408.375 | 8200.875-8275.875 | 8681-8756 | 0.140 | 1.39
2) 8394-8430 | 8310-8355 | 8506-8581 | 0.092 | 1.38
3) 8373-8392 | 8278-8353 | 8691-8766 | 0.181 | 1.35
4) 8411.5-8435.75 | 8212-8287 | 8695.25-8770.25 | 0.115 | 1.37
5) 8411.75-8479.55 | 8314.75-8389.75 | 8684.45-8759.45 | -0.046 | 1.28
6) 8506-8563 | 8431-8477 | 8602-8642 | -0.081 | 1.33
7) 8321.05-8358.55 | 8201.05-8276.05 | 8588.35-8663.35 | 0.041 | 1.38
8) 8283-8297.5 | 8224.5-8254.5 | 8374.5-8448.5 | 0.040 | 1.35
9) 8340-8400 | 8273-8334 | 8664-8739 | 0.119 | 1.35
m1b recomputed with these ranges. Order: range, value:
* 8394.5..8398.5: 1.26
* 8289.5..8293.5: 1.29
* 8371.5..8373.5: 1.31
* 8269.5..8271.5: 1.45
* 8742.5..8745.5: 1.37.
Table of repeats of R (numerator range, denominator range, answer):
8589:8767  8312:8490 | 1.01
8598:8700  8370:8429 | 1.03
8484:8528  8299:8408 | 1.06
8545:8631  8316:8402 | 1.10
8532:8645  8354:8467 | 1.08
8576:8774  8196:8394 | 0.97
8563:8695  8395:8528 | 0.98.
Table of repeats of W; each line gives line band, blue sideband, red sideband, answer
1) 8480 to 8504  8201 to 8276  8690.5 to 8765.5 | 0.07 mag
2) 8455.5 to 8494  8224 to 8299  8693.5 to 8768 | 0.02 mag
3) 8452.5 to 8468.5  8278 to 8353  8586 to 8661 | -0.10 mag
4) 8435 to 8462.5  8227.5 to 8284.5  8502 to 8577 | 0.01 mag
